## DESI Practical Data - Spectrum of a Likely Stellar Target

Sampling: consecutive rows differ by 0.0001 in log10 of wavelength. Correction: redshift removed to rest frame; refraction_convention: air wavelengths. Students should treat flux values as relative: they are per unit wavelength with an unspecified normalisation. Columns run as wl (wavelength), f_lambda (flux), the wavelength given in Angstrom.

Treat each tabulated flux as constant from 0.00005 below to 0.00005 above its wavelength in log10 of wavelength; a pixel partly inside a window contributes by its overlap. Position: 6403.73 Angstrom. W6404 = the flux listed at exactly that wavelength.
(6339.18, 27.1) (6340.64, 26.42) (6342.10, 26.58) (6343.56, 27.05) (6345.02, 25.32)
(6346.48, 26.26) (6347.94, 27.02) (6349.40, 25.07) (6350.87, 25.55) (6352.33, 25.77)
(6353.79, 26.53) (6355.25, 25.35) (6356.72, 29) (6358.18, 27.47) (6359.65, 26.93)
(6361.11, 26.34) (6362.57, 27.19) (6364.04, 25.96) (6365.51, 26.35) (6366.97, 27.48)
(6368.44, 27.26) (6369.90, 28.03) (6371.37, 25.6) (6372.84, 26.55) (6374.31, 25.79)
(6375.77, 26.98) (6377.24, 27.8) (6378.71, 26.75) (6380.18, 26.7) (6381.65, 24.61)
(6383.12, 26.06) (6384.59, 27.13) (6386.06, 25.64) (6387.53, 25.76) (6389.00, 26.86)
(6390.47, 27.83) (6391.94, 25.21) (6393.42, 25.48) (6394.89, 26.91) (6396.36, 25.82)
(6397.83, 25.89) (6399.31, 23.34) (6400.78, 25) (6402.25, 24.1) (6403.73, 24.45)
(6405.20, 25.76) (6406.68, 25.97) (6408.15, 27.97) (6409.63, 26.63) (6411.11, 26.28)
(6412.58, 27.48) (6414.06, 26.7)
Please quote 24.45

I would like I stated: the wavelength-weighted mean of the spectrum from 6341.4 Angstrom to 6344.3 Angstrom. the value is 26.8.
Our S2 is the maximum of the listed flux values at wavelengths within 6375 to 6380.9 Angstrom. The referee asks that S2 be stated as 27.8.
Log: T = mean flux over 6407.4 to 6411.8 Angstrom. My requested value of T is 26.9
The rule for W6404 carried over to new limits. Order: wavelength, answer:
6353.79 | 26.53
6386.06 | 25.64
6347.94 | 27.02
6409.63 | 26.63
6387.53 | 25.76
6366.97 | 27.48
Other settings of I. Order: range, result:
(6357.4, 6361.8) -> 27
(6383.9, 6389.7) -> 26.3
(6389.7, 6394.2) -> 26.2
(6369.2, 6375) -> 26.5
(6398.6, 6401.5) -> 24.2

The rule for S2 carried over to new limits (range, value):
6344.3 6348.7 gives 27.02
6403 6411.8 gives 27.97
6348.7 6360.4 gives 29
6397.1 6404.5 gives 25.89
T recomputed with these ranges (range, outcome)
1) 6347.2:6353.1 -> 25.9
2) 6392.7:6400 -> 25.5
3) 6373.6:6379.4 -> 26.9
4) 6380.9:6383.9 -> 25.4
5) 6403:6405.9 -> 25.1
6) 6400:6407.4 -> 25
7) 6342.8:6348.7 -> 26.4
